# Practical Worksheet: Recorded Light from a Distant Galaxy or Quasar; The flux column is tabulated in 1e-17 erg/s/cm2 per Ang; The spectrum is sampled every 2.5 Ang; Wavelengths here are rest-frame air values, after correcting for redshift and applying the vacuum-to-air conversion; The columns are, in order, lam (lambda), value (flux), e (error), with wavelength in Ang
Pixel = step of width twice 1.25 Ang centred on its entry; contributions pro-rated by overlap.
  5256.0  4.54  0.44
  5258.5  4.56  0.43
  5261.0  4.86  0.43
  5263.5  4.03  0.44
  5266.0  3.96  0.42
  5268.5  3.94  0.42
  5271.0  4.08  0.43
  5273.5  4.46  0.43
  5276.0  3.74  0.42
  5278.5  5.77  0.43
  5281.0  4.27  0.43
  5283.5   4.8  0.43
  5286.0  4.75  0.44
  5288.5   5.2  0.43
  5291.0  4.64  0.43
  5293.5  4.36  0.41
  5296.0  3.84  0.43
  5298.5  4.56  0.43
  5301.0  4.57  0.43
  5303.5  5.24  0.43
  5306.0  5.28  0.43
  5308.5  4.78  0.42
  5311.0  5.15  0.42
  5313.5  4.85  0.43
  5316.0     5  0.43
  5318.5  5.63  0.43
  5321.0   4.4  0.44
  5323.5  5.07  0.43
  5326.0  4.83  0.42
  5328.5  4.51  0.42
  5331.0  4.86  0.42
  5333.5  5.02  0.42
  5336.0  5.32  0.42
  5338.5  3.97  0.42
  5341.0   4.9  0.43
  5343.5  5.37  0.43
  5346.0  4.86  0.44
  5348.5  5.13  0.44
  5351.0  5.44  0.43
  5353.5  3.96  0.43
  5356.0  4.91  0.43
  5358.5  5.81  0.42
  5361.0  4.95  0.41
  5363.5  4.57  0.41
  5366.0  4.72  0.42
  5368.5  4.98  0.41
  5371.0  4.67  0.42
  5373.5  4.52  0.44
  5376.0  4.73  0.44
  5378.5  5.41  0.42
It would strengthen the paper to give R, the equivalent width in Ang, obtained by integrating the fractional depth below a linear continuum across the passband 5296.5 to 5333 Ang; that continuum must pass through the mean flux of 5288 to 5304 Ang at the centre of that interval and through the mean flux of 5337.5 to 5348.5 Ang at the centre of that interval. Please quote -1.7 Ang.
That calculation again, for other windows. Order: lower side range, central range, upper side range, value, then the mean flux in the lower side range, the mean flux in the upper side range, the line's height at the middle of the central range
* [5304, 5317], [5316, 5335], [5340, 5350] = 0.5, 5.03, 5.08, 5.05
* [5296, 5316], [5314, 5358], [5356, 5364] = 0.9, 4.86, 5.13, 5.01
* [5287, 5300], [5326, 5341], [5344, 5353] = 0.5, 4.53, 5.06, 4.92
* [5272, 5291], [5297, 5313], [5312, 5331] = -0.3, 4.7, 4.9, 4.82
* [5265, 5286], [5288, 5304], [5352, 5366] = -0.2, 4.4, 4.84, 4.51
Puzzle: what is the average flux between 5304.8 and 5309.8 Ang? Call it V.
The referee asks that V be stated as 5.03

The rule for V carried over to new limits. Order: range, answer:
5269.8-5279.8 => 4.51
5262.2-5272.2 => 4.01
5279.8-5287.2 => 4.61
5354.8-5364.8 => 5.06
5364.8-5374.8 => 4.72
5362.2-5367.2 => 4.65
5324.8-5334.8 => 4.81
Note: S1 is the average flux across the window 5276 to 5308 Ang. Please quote 4.73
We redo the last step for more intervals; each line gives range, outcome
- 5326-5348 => 4.86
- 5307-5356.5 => 4.9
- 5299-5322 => 4.98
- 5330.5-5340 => 4.79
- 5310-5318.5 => 5.09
